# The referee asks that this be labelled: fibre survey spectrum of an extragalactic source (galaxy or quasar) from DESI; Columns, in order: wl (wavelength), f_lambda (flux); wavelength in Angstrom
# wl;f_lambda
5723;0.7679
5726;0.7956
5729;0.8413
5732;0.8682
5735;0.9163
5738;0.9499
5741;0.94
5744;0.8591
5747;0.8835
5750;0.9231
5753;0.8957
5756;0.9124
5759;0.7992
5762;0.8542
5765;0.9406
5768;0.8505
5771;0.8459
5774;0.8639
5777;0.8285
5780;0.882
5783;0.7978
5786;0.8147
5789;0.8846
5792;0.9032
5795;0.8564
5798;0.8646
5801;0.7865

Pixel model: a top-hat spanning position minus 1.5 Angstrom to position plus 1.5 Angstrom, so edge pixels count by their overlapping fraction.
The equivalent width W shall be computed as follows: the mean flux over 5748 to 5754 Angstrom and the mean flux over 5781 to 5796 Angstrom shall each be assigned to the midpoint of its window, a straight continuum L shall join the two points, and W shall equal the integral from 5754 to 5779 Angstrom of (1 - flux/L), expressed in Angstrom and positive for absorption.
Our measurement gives 0.6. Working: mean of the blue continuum 0.908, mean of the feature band 0.863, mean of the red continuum 0.852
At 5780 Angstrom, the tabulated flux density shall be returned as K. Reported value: 0.882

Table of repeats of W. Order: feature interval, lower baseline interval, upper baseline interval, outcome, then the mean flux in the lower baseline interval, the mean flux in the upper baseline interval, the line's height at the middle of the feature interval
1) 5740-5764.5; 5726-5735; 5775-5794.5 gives -0.9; 0.855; 0.852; 0.854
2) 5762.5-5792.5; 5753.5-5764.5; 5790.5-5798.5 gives 0.4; 0.867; 0.876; 0.872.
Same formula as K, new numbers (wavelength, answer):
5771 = 0.8459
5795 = 0.8564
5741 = 0.94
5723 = 0.7679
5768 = 0.8505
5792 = 0.9032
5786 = 0.8147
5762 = 0.8542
